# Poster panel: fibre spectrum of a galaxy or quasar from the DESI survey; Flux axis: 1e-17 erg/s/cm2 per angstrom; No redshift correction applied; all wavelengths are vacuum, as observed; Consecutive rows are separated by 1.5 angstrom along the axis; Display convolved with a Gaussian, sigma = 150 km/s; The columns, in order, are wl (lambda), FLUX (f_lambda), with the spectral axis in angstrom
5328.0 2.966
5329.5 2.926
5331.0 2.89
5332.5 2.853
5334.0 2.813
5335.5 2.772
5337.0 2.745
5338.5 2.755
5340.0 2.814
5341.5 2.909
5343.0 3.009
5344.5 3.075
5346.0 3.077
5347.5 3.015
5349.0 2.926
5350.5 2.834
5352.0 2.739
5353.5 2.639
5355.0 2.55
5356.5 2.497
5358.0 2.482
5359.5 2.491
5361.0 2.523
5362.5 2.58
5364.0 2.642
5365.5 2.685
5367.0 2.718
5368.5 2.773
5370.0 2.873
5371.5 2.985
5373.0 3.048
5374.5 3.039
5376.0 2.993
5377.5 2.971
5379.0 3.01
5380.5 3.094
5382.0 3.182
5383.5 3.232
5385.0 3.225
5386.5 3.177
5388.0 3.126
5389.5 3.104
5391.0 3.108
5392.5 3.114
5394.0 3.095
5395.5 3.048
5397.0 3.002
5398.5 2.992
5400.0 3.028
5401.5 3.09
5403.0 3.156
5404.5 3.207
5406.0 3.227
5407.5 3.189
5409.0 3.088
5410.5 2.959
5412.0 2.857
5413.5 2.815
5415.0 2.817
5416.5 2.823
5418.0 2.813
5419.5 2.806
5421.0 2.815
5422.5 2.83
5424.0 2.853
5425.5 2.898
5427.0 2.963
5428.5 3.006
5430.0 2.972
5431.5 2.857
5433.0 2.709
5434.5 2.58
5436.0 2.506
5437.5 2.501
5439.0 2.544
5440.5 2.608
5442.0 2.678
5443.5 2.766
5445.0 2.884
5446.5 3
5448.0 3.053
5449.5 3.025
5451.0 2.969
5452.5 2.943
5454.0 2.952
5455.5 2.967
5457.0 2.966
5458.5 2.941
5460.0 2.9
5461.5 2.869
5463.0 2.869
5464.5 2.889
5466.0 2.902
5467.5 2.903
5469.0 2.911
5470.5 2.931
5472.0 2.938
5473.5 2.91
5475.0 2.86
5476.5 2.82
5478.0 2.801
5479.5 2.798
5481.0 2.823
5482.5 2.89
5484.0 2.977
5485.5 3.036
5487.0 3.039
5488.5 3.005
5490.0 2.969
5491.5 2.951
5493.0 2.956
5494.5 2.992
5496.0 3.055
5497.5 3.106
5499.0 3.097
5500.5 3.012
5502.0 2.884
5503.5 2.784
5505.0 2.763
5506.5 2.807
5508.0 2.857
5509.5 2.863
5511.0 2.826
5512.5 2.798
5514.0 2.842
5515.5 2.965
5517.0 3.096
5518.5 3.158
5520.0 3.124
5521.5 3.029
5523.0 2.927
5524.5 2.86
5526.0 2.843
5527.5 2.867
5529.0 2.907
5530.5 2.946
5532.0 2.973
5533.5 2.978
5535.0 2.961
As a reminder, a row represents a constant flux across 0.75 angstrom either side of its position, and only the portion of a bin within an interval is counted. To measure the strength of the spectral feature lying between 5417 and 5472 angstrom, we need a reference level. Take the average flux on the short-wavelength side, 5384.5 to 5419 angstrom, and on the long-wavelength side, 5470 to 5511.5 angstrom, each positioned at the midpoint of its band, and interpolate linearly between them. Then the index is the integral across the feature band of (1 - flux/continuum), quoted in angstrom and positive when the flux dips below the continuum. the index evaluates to 2.5 angstrom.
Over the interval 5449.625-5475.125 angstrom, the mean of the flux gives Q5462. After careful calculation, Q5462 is 2.92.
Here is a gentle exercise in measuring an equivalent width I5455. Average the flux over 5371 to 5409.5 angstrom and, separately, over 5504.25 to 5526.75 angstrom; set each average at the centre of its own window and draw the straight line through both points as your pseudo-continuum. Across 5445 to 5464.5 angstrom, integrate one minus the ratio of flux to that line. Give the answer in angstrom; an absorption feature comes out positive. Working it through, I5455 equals 0.4 angstrom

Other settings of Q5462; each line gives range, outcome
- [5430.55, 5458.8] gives 2.81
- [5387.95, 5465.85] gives 2.92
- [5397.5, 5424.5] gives 2.97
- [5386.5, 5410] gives 3.11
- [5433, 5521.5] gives 2.89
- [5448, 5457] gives 2.98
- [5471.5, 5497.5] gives 2.94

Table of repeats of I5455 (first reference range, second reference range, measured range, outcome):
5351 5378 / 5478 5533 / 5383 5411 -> -3.36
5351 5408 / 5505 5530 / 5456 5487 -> 0.25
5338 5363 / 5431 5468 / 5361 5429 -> -4.41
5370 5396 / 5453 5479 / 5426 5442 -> 1.33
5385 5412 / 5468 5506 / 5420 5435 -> 0.94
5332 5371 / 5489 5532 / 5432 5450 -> 0.80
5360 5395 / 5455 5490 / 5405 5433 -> 0.23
